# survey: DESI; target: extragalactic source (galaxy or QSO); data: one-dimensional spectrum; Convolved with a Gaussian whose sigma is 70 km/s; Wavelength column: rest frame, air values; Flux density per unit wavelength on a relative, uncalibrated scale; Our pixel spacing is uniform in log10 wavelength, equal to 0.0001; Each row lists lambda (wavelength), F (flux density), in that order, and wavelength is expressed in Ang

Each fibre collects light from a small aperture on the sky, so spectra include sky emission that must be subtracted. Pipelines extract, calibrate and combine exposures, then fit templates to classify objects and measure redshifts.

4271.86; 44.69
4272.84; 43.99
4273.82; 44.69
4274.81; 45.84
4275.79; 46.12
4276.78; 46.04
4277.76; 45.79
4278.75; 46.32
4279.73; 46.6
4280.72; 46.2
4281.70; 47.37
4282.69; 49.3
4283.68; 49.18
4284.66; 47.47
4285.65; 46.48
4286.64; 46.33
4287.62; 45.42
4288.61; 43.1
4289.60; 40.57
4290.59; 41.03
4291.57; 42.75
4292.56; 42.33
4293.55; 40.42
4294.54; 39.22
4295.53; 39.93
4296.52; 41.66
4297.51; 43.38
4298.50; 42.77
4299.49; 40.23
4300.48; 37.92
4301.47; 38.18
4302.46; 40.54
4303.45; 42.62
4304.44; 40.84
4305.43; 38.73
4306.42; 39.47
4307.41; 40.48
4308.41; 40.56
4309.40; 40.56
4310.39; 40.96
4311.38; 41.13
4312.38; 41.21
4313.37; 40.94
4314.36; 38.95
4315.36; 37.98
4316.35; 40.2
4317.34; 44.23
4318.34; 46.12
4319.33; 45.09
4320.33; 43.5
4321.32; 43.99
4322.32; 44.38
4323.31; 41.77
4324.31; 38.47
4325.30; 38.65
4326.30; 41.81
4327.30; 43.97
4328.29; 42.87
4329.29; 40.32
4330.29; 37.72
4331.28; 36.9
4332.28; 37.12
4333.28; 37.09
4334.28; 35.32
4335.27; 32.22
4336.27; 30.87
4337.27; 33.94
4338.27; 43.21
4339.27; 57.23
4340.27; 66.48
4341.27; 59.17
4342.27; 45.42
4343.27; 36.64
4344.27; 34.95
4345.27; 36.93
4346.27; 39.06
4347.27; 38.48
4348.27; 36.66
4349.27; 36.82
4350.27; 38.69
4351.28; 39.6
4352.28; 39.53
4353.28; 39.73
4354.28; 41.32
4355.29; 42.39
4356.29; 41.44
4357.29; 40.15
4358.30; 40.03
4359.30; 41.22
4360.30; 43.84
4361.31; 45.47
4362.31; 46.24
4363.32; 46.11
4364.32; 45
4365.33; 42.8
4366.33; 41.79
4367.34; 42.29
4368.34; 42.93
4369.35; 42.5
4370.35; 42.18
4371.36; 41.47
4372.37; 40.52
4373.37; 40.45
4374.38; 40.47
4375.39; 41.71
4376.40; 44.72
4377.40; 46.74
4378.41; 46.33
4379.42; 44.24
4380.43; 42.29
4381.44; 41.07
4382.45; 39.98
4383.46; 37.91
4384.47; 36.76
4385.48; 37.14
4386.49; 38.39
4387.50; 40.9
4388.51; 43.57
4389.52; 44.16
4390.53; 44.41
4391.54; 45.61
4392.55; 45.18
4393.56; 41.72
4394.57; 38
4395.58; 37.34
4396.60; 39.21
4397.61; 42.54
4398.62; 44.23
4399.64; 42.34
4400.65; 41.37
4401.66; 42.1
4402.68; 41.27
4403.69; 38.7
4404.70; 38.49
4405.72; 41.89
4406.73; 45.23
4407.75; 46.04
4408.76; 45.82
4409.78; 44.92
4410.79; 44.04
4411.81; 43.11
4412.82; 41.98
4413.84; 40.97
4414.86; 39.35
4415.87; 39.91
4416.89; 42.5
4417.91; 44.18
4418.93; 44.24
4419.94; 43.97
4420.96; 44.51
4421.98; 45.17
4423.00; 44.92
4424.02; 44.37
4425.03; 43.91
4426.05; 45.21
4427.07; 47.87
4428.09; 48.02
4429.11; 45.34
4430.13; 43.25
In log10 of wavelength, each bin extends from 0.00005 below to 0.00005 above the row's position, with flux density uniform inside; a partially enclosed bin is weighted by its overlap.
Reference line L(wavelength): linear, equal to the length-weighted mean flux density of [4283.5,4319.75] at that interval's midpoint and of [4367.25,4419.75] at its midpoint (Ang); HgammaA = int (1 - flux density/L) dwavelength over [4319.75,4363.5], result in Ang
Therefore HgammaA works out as 0.6 Ang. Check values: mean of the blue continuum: 41.8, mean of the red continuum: 42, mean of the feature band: 41.3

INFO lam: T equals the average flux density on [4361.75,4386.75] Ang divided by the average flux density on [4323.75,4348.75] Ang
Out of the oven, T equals 1.03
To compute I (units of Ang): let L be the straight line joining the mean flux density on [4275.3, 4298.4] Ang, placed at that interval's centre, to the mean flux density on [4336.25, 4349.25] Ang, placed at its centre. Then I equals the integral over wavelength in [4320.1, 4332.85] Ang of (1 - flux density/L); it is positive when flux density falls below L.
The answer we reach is 0.8 Ang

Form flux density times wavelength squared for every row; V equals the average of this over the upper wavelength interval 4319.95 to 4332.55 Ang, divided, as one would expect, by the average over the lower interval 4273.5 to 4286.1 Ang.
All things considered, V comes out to 0.89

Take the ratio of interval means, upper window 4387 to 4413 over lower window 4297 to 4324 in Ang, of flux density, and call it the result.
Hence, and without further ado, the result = 1.0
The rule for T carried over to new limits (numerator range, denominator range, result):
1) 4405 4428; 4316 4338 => 1.10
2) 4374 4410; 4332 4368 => 1.01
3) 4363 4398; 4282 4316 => 1.00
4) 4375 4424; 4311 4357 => 1.03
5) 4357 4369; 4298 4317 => 1.07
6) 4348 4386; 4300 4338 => 1.04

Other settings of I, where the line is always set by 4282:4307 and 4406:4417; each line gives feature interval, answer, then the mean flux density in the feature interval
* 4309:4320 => 0.24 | 41.6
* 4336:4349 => -0.13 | 43.1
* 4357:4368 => -0.11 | 43.2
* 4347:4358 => 0.82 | 39.5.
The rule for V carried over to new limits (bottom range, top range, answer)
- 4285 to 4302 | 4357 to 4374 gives 1.05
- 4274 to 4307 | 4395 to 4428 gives 1.05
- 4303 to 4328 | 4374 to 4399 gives 1.04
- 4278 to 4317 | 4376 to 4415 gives 1.04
